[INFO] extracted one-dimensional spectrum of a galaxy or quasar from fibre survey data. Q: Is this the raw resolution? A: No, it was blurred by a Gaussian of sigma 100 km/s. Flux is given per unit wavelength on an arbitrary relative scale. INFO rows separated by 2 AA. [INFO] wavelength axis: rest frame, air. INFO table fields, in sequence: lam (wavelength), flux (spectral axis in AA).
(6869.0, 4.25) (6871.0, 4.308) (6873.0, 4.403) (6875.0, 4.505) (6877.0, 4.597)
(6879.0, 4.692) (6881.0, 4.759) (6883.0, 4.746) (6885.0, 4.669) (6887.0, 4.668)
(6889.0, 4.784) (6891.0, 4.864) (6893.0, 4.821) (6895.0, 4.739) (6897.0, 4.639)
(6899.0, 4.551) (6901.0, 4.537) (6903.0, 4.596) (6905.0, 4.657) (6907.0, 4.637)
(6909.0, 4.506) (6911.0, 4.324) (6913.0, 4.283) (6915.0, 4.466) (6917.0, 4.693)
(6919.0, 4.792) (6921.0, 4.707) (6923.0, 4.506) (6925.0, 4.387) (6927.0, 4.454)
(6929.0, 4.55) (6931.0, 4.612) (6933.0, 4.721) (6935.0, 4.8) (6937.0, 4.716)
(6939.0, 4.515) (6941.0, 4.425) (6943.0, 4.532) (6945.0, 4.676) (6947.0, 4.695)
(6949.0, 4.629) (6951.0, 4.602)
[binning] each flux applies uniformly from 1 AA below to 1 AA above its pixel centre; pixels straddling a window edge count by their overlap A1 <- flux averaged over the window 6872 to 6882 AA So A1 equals 4.59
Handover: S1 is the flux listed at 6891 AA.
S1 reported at 4.864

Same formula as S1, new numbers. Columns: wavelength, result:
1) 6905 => 4.657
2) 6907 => 4.637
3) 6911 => 4.324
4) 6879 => 4.692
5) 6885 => 4.669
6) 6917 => 4.693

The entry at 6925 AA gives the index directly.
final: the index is 4.387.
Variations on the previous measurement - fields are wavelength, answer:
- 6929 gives 4.55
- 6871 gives 4.308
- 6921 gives 4.707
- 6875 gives 4.505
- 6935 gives 4.8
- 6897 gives 4.639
